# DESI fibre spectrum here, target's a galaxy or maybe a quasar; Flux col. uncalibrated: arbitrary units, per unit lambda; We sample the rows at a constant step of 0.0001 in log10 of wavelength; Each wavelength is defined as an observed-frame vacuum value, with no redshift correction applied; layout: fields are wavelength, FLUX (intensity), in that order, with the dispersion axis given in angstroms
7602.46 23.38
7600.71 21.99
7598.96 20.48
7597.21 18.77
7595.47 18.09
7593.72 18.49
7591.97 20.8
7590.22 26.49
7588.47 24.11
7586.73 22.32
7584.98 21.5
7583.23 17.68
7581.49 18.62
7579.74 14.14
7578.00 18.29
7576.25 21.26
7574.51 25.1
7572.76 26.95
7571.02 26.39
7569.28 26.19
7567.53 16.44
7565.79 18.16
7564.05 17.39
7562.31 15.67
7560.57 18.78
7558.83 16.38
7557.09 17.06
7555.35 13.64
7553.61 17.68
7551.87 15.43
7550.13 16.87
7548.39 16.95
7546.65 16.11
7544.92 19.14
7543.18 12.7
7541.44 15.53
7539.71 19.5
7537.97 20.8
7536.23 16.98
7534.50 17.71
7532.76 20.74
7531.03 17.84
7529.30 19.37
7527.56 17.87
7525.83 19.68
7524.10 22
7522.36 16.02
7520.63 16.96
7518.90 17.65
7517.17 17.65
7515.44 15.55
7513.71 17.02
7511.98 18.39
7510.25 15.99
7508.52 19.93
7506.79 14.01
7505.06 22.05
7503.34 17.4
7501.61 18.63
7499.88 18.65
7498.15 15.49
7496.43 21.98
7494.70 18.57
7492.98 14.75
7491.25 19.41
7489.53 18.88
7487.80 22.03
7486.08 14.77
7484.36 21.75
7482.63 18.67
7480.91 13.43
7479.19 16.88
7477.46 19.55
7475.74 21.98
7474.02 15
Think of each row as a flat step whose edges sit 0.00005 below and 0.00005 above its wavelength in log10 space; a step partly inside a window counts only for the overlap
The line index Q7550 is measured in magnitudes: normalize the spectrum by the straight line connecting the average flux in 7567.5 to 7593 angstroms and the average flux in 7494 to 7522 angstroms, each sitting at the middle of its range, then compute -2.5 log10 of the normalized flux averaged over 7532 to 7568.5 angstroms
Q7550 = 0.18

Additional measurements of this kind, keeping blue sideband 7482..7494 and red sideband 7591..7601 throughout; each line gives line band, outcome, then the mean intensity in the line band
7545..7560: 0.170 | 16.5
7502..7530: 0.054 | 18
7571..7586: -0.069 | 20.8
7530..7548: 0.084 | 17.7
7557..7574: -0.043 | 20.2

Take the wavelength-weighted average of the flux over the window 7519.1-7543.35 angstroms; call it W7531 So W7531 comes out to 18.3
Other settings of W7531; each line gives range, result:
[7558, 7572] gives 19.5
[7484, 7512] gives 18.3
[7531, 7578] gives 18.7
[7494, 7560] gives 17.7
